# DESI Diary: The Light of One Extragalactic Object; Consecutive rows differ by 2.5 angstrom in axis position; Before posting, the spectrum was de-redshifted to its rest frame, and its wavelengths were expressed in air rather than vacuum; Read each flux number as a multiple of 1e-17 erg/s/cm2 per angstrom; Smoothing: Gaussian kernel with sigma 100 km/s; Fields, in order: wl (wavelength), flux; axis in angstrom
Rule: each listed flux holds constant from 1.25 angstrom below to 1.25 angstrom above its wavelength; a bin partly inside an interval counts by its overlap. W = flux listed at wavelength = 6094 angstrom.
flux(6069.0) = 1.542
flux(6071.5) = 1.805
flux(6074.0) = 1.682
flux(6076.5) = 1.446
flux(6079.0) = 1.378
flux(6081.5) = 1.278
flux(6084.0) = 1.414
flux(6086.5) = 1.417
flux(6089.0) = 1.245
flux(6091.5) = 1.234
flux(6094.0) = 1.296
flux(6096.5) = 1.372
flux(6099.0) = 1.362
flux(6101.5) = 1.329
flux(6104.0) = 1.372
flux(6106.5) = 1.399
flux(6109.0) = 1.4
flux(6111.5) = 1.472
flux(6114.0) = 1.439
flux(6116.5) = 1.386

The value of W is 1.296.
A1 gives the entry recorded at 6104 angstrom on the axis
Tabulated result 1.372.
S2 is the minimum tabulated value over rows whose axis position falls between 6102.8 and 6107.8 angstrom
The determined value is 1.372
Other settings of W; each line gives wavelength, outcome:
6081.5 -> 1.278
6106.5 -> 1.399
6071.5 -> 1.805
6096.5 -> 1.372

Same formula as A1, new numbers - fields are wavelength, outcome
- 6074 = 1.682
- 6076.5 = 1.446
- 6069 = 1.542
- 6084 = 1.414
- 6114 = 1.439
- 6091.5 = 1.234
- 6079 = 1.378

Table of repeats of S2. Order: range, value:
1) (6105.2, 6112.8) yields 1.399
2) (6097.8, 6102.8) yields 1.329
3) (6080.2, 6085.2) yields 1.278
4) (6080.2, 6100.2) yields 1.234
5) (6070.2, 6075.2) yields 1.682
